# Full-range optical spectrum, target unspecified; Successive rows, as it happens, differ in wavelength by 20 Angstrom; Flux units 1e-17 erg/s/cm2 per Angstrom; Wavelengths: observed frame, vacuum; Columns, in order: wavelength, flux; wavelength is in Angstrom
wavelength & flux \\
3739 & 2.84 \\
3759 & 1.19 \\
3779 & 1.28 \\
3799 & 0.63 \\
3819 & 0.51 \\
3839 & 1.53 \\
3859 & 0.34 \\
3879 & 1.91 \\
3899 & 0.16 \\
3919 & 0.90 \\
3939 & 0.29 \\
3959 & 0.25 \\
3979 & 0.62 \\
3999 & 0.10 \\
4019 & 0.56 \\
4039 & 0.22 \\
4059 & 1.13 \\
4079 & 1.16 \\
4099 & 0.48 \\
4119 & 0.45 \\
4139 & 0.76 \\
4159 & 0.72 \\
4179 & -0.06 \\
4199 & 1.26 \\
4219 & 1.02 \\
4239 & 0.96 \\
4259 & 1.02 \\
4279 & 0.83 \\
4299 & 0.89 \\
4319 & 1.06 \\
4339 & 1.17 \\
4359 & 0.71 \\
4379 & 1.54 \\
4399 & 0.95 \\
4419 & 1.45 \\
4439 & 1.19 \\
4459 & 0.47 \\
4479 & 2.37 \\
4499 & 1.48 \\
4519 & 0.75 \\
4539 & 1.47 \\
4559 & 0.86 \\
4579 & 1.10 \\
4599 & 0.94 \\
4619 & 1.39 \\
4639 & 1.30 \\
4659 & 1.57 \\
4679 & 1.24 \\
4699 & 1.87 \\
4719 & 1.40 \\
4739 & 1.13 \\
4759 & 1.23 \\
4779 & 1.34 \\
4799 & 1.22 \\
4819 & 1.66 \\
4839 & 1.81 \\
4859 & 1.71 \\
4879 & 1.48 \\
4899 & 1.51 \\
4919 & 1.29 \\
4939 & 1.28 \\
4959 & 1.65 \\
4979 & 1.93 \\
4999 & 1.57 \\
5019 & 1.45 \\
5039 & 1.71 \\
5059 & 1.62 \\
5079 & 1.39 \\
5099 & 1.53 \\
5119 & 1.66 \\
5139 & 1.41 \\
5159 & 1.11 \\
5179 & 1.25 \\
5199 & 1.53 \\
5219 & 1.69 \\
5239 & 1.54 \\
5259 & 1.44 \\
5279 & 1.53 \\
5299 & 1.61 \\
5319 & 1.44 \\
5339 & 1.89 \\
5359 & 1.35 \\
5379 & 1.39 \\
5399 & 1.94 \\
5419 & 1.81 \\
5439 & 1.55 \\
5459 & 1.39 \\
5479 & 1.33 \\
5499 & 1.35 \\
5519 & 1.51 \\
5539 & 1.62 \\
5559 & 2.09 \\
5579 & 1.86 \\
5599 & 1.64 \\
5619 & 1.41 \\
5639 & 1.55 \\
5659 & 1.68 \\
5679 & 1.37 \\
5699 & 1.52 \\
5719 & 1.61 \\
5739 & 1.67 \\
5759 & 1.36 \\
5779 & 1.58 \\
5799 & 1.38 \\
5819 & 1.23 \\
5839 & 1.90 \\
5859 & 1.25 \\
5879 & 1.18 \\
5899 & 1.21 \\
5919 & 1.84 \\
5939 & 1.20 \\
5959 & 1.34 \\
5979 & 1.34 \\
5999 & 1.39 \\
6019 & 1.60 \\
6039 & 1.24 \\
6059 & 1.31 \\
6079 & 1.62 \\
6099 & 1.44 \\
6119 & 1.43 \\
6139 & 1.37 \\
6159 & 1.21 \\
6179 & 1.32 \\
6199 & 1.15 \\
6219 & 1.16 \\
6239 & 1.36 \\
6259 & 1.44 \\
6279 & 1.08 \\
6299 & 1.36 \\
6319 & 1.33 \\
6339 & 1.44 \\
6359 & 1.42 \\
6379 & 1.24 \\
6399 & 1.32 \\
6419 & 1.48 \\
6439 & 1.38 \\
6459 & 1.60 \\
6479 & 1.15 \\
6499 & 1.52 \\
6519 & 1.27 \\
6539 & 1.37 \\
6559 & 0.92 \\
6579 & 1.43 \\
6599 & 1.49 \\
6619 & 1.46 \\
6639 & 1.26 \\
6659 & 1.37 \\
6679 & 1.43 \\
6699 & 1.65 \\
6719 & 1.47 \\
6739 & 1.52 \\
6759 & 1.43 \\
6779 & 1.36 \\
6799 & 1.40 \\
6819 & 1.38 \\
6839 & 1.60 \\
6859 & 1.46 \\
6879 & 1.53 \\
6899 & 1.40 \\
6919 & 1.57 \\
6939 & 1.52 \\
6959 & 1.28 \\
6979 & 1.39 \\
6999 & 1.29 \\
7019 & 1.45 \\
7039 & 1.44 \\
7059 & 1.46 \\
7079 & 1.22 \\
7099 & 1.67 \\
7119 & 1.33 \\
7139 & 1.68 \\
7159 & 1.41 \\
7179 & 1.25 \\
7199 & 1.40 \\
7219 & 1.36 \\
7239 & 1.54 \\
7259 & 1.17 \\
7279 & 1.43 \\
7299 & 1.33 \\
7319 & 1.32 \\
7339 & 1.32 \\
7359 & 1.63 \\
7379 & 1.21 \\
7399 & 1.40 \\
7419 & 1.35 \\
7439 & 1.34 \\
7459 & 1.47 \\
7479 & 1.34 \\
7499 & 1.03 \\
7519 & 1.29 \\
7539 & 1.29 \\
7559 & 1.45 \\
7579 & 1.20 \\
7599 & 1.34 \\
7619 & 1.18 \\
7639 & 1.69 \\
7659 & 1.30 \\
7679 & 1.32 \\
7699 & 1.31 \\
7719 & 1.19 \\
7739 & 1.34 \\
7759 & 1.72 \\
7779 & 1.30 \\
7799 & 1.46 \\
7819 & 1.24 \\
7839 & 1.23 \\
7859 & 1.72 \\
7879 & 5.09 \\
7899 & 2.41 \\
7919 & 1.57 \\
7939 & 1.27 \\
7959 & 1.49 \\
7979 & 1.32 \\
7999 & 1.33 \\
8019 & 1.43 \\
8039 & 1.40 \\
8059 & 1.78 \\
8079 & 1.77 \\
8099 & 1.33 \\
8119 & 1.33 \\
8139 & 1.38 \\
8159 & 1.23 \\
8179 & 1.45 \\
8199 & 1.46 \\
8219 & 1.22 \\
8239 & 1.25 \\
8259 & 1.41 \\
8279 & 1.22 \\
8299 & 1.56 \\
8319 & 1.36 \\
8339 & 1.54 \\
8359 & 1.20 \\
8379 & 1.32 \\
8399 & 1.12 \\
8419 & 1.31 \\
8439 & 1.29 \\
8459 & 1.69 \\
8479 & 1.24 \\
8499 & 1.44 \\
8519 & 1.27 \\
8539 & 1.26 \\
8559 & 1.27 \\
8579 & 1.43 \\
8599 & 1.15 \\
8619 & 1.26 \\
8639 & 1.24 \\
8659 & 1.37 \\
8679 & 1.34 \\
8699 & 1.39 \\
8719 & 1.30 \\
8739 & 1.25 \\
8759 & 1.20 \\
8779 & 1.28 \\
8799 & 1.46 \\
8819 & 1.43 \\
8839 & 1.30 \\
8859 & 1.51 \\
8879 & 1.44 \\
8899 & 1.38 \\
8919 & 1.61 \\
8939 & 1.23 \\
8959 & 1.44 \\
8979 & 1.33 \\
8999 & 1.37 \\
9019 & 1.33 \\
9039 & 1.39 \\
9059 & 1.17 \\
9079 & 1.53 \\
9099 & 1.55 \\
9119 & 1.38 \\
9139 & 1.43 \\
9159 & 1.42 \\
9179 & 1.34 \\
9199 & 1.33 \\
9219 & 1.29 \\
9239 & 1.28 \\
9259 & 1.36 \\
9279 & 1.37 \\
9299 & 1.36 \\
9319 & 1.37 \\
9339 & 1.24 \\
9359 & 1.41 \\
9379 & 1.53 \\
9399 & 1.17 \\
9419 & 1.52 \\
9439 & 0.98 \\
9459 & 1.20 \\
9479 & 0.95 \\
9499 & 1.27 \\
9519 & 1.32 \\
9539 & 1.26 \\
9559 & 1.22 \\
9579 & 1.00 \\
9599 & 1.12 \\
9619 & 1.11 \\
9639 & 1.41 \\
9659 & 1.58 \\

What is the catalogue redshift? 0.20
